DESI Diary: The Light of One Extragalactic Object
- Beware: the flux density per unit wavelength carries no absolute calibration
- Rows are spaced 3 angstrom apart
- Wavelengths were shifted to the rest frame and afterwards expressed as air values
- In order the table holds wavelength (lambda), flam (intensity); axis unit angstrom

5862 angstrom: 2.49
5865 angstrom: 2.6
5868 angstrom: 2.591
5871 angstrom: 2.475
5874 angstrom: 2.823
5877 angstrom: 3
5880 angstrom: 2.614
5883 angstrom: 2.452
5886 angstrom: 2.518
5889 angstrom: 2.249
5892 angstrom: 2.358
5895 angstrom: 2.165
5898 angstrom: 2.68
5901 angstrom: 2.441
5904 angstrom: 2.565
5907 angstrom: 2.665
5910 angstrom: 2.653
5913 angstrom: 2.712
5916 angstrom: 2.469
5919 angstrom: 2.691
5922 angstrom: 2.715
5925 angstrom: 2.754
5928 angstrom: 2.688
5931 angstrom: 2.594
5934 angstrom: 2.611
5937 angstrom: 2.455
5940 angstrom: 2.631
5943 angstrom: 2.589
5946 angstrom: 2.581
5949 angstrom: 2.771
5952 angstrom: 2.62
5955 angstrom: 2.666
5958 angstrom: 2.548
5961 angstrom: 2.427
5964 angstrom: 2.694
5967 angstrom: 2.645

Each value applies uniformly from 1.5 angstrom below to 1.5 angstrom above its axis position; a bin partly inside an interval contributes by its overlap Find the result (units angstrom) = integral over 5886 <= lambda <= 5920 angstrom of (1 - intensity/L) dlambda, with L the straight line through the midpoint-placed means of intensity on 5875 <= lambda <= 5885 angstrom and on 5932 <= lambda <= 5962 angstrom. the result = 1.8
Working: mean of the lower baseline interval 2.69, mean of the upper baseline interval 2.59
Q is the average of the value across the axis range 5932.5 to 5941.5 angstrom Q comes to 2.57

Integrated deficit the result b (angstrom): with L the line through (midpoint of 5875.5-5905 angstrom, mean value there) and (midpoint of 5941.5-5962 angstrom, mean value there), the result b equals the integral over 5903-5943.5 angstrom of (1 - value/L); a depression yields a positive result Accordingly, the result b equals -1.1 angstrom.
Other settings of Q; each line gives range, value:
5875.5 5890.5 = 2.57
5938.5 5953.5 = 2.64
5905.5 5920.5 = 2.64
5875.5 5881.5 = 2.81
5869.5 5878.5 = 2.77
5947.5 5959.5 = 2.65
